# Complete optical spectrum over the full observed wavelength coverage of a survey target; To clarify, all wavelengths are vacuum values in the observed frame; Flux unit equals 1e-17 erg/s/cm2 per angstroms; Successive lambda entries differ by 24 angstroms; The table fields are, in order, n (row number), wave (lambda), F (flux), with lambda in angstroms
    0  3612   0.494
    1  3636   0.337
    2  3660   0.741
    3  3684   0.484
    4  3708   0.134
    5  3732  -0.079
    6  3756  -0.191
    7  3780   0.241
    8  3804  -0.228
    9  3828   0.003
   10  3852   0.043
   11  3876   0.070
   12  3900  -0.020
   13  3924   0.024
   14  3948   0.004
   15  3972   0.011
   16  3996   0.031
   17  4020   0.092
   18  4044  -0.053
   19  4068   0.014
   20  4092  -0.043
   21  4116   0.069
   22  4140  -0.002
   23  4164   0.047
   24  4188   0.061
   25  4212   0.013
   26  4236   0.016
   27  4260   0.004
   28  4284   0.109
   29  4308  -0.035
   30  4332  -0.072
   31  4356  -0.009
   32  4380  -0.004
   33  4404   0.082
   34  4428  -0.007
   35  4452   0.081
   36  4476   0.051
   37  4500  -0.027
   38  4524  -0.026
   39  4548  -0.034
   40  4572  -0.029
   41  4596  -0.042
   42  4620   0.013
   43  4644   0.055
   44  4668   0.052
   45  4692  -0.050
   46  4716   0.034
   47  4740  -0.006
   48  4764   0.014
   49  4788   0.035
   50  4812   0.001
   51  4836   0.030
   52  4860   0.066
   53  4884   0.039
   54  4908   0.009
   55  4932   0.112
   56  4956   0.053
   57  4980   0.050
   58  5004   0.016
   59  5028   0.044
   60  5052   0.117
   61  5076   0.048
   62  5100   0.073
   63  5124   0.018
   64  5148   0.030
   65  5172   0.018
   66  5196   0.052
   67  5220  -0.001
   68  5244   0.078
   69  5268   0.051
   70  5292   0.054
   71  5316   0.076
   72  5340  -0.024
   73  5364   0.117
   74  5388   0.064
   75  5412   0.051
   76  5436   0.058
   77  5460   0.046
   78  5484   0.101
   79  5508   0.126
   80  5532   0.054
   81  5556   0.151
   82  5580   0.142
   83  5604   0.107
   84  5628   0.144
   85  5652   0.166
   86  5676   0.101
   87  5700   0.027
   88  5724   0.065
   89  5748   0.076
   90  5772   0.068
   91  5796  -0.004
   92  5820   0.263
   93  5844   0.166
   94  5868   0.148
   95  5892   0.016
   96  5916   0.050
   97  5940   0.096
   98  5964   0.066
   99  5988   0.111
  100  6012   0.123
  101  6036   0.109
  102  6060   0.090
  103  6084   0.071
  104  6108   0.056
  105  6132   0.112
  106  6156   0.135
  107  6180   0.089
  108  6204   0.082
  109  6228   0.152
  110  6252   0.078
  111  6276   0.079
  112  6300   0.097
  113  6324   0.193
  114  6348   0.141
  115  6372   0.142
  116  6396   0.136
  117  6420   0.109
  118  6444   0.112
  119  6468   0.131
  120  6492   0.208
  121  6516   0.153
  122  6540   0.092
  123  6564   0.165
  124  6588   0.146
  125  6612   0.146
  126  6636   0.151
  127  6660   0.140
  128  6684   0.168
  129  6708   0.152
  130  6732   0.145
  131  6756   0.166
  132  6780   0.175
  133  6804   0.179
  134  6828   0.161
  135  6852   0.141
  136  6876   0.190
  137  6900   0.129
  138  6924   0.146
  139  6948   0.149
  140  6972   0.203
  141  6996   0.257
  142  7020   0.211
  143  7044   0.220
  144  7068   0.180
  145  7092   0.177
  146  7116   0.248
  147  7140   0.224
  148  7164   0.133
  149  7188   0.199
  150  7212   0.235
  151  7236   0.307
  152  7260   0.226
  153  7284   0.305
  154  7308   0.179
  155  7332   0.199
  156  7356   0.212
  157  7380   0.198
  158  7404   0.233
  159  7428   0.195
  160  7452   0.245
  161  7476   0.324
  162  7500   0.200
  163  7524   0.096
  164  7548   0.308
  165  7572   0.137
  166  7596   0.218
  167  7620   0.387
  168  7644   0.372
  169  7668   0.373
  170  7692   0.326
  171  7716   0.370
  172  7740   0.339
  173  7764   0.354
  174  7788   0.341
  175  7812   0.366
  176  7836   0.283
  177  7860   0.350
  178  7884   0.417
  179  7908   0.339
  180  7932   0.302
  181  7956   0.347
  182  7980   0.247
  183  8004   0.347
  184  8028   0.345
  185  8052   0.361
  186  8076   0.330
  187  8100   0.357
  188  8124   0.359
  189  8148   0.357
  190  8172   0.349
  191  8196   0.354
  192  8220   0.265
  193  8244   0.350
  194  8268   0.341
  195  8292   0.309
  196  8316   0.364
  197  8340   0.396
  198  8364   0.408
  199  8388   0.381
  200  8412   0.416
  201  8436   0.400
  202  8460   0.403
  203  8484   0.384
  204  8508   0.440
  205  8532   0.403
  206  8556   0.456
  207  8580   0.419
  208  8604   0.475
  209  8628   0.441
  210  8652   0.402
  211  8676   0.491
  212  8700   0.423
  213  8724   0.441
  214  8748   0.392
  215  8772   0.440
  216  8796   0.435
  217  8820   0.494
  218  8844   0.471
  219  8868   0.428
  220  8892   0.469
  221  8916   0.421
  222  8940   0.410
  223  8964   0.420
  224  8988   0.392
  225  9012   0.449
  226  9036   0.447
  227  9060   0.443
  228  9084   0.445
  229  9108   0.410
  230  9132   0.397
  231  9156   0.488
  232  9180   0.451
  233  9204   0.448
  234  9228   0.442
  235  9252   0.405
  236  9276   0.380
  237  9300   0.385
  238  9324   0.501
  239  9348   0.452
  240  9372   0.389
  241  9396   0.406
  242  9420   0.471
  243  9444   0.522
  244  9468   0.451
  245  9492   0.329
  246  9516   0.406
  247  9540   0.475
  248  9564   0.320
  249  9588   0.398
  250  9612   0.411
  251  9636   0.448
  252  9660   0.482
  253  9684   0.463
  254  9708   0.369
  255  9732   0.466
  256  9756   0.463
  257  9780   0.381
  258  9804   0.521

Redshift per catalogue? 0.909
